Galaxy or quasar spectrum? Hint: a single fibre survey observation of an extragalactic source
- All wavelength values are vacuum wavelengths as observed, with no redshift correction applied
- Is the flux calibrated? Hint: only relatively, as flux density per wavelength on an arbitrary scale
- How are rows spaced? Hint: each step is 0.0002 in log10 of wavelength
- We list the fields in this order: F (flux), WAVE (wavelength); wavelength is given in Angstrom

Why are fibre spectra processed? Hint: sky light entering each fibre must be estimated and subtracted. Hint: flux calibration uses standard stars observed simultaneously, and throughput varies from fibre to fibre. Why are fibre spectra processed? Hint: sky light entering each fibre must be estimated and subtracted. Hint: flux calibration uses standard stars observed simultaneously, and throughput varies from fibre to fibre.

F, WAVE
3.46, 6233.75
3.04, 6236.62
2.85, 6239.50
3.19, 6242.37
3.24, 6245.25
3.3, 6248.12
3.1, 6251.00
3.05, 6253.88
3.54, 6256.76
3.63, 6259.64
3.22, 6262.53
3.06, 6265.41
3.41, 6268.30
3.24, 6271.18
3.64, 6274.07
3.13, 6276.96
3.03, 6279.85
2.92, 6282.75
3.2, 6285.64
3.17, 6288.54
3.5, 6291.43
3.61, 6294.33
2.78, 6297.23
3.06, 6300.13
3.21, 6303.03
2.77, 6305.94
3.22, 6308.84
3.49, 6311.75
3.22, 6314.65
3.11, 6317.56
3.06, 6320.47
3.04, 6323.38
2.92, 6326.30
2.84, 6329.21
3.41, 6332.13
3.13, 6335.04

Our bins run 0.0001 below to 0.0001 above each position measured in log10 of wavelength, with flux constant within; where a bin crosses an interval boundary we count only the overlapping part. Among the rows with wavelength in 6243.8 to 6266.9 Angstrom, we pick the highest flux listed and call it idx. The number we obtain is 3.63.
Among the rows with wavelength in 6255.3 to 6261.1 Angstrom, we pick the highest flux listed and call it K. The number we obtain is 3.63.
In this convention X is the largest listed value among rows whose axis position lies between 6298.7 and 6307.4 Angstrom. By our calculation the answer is 3.21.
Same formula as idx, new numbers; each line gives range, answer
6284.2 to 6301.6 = 3.61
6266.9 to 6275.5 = 3.64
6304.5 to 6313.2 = 3.49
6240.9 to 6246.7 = 3.24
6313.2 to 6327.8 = 3.22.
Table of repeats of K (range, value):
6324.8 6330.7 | 2.92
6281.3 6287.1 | 3.2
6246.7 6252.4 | 3.3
